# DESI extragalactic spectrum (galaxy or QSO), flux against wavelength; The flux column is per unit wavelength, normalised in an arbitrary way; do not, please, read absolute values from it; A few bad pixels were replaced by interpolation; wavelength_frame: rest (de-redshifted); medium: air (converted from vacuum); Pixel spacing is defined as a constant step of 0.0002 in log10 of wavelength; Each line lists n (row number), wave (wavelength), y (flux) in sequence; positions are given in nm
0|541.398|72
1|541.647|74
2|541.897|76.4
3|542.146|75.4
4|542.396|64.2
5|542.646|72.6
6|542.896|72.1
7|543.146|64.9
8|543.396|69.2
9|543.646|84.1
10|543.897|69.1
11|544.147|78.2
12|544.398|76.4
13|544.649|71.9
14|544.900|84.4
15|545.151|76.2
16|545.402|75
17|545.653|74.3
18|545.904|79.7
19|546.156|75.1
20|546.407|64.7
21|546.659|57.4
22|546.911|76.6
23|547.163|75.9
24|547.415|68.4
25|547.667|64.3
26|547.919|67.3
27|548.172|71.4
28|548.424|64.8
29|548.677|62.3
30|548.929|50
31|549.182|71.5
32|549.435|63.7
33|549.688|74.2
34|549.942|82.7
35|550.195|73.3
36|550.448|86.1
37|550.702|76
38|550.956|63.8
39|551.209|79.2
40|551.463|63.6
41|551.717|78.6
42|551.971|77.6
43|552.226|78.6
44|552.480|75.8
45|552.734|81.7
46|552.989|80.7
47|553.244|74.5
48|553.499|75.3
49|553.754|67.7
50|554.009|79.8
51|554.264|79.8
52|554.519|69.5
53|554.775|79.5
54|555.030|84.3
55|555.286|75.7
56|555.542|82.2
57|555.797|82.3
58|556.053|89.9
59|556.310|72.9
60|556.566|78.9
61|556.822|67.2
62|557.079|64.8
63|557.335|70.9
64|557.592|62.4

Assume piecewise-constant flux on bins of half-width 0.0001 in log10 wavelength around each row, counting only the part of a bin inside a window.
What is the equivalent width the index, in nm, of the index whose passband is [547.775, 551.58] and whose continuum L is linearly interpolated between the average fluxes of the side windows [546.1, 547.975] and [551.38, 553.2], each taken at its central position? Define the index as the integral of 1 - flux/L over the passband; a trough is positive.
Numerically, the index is 0.145 nm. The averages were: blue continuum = 68.5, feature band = 70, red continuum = 76.9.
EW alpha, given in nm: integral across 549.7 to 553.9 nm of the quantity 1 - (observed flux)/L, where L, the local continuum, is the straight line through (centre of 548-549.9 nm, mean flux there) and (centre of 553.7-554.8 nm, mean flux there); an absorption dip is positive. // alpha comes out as -0.288 nm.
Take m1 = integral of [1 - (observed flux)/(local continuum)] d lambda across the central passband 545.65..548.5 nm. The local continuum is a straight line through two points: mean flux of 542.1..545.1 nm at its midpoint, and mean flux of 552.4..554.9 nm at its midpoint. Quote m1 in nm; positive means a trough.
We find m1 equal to 0.18 nm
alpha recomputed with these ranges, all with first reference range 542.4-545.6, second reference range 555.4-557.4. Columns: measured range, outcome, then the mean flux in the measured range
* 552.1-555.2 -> -0.06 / 77.2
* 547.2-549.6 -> 0.30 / 65.4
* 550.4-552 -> 0.02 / 74.3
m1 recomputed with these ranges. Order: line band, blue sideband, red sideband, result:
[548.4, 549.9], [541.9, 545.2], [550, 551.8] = 0.18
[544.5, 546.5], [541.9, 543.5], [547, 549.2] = -0.21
